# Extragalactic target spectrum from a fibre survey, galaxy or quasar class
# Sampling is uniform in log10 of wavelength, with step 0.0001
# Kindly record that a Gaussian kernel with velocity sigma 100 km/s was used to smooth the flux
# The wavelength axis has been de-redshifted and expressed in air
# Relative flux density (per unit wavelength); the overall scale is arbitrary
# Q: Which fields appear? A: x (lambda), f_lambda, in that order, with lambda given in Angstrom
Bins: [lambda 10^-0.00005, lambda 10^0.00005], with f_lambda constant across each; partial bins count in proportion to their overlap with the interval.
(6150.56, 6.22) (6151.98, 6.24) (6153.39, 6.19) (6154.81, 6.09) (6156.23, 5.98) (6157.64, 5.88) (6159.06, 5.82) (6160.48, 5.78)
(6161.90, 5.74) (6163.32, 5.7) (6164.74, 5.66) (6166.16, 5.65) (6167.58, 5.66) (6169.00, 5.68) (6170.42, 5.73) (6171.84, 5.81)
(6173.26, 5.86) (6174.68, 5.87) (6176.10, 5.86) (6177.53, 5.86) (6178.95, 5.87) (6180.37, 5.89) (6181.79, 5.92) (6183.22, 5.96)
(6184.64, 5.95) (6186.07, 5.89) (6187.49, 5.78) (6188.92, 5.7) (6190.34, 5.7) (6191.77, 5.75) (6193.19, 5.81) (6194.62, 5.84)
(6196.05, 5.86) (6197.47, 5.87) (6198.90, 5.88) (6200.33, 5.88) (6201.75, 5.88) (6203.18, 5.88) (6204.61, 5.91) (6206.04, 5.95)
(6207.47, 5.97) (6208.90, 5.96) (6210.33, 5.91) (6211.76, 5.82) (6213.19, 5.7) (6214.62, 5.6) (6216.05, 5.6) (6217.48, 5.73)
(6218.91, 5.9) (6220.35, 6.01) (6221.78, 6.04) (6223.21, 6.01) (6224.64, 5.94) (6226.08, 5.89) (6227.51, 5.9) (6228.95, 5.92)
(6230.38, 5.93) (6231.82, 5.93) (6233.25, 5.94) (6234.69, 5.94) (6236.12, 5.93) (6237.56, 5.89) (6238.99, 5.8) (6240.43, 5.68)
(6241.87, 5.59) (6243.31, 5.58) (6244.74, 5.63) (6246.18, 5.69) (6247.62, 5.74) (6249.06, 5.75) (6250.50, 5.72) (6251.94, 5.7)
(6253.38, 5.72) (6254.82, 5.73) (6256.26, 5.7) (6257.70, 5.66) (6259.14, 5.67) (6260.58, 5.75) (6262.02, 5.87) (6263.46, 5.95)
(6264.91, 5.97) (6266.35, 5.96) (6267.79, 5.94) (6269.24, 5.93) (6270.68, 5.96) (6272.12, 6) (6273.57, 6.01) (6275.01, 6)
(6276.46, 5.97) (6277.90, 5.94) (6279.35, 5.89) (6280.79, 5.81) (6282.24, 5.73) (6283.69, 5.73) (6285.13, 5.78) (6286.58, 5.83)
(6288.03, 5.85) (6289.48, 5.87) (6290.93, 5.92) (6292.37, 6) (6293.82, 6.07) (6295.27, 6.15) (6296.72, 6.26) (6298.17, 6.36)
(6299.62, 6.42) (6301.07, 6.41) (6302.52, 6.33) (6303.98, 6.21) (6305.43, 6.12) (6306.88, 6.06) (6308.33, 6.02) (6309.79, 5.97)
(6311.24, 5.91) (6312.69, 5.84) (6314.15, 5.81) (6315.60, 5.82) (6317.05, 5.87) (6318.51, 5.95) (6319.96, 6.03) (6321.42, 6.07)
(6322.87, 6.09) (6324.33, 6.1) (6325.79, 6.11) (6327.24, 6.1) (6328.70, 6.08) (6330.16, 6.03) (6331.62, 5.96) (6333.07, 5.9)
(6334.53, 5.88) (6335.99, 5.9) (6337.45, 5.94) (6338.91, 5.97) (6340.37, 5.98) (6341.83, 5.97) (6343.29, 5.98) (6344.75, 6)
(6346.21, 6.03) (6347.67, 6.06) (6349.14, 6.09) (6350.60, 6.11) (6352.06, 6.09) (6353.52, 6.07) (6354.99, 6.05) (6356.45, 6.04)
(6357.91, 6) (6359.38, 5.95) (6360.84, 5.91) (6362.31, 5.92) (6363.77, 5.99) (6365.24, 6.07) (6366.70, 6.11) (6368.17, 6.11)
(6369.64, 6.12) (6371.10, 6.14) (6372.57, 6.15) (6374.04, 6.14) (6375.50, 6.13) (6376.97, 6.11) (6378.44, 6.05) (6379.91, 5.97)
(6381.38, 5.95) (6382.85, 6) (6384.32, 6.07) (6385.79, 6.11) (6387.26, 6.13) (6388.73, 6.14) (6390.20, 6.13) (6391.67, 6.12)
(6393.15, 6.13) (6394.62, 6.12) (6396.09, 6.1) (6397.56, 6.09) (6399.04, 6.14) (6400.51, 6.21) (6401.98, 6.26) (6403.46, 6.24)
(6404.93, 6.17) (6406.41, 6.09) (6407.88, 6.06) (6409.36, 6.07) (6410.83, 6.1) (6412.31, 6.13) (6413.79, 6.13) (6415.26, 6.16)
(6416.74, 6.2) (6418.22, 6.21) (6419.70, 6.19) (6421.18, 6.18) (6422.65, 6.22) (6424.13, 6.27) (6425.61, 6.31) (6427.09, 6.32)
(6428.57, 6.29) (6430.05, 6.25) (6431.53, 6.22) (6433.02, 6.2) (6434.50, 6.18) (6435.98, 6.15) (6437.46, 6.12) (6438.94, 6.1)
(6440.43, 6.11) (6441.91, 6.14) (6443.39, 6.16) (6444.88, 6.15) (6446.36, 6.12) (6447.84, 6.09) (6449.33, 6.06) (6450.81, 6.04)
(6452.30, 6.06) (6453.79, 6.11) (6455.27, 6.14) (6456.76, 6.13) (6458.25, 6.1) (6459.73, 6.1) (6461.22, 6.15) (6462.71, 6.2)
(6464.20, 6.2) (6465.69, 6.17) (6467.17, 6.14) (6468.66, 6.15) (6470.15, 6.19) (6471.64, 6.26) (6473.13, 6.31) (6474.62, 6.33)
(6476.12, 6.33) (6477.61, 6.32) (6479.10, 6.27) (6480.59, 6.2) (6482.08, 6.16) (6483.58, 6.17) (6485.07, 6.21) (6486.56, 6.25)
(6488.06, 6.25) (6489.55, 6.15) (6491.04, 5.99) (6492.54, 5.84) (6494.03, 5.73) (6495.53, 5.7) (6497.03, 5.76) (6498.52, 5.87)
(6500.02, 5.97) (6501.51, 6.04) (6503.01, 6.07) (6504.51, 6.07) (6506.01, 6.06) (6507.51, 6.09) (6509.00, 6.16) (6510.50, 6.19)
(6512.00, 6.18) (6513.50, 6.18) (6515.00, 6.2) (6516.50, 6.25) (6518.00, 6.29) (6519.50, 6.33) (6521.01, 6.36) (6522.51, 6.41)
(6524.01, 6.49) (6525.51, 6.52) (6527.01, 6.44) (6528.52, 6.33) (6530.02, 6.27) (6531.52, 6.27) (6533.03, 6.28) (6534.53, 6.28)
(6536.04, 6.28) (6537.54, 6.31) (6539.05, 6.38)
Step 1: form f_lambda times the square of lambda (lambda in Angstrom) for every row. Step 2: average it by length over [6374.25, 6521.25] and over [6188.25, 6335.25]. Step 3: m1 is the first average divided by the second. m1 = 1.10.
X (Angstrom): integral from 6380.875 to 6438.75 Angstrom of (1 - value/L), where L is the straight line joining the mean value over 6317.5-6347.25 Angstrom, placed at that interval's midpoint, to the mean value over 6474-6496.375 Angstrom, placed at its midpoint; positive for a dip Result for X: -0.91 Angstrom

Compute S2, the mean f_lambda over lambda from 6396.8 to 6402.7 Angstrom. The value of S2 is 6.18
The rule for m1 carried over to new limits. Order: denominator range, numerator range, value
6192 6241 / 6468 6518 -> 1.14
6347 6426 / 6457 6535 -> 1.05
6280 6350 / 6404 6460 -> 1.06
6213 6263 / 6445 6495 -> 1.14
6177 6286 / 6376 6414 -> 1.10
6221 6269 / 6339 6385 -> 1.08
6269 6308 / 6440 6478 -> 1.08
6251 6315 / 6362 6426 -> 1.07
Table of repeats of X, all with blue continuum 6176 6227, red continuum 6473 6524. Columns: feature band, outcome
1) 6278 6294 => 0.2 Angstrom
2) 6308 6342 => 0.0 Angstrom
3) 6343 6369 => -0.1 Angstrom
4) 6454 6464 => -0.1 Angstrom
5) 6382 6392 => -0.1 Angstrom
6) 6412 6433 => -0.5 Angstrom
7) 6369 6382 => -0.1 Angstrom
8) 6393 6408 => -0.3 Angstrom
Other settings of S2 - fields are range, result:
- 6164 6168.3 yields 5.66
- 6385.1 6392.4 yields 6.13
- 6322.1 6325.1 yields 6.09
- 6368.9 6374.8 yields 6.14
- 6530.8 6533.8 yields 6.27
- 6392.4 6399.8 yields 6.11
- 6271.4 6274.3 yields 6.01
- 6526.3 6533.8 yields 6.32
